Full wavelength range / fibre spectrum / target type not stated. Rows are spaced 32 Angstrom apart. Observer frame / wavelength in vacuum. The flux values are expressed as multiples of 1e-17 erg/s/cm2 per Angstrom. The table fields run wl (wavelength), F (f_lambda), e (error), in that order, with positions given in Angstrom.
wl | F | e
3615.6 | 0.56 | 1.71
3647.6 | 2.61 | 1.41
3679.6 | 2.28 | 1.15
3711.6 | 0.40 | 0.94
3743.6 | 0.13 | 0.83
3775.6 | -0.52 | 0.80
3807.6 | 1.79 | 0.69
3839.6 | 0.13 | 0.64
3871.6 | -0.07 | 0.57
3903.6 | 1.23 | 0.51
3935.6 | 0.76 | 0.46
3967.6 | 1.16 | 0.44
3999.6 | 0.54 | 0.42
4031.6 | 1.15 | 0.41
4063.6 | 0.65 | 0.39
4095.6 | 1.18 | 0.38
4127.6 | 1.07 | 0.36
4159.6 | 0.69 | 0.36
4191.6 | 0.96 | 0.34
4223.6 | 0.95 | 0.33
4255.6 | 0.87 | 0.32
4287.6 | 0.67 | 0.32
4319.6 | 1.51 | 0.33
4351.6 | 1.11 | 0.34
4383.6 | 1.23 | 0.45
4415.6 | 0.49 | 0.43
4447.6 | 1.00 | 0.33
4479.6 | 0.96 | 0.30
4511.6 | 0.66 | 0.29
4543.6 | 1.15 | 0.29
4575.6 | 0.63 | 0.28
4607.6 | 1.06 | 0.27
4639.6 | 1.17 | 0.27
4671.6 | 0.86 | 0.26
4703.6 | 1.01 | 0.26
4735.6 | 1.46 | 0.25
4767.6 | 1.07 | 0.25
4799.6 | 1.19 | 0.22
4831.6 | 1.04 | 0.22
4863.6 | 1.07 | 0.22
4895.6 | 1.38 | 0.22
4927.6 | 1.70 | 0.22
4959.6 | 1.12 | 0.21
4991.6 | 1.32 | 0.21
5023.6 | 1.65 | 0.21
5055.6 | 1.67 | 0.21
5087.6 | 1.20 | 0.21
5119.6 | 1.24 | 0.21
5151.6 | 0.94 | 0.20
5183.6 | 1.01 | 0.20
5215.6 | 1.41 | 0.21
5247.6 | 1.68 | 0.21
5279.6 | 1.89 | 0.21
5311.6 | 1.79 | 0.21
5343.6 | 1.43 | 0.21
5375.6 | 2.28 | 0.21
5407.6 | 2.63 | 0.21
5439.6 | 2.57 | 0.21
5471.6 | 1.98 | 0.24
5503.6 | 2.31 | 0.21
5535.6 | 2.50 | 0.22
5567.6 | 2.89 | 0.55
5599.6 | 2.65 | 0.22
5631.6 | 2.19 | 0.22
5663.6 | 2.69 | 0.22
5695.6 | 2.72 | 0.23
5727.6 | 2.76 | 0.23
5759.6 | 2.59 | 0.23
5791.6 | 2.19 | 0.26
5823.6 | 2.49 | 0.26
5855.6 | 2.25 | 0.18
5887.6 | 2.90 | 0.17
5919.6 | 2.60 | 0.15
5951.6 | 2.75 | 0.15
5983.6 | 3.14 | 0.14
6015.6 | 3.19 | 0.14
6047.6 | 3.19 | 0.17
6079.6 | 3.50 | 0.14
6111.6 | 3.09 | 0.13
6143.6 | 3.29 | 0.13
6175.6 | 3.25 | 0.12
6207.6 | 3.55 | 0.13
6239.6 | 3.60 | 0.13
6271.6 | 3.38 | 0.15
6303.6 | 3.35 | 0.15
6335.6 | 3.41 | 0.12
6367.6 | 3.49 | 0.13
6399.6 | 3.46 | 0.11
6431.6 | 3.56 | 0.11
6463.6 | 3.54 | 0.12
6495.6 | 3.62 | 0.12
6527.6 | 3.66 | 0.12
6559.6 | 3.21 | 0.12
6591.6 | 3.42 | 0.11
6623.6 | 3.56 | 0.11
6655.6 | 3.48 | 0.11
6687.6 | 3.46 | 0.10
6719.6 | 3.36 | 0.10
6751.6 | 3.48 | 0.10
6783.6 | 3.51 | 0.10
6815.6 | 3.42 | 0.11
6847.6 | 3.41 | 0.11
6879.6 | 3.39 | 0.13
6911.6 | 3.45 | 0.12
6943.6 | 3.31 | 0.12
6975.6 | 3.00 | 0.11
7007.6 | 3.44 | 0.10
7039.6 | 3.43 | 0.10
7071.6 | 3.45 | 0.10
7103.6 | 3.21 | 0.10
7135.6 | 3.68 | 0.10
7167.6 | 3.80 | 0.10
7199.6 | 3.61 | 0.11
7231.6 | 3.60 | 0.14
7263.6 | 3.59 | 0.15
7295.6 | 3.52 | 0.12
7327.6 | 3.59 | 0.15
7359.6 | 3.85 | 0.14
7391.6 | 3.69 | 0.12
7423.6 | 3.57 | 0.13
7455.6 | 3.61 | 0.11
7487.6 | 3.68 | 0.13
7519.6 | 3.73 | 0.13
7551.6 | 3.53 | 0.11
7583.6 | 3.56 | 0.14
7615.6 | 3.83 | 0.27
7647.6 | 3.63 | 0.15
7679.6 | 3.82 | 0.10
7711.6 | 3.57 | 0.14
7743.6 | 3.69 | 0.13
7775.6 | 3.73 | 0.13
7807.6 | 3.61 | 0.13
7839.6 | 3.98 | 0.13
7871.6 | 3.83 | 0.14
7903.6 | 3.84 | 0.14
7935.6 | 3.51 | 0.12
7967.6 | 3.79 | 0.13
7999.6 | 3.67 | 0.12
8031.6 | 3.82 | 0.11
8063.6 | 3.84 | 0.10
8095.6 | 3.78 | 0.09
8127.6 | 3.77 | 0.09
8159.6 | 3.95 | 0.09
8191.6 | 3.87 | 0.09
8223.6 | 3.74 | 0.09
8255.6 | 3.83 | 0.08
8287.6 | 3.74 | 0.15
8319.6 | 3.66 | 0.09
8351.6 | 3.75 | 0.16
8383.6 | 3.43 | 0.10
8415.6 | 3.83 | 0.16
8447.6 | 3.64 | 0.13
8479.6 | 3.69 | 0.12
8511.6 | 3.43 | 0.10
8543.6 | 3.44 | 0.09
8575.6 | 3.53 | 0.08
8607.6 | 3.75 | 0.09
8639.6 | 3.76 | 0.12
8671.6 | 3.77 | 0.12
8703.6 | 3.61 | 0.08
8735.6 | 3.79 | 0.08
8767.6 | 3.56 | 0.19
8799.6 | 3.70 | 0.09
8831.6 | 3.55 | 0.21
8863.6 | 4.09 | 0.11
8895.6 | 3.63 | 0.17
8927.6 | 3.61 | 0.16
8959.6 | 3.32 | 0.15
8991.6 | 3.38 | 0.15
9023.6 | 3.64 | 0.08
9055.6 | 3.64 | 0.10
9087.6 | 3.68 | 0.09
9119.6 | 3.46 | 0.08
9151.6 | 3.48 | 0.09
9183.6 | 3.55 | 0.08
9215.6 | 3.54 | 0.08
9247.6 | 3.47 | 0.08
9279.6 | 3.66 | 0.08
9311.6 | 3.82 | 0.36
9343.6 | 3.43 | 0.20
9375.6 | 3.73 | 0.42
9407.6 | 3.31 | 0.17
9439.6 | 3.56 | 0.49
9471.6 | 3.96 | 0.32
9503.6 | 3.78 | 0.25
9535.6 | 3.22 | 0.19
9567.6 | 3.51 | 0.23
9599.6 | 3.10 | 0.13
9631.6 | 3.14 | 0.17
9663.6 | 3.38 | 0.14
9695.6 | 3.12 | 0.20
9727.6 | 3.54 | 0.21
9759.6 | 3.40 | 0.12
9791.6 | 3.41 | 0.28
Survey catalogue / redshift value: 0.35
